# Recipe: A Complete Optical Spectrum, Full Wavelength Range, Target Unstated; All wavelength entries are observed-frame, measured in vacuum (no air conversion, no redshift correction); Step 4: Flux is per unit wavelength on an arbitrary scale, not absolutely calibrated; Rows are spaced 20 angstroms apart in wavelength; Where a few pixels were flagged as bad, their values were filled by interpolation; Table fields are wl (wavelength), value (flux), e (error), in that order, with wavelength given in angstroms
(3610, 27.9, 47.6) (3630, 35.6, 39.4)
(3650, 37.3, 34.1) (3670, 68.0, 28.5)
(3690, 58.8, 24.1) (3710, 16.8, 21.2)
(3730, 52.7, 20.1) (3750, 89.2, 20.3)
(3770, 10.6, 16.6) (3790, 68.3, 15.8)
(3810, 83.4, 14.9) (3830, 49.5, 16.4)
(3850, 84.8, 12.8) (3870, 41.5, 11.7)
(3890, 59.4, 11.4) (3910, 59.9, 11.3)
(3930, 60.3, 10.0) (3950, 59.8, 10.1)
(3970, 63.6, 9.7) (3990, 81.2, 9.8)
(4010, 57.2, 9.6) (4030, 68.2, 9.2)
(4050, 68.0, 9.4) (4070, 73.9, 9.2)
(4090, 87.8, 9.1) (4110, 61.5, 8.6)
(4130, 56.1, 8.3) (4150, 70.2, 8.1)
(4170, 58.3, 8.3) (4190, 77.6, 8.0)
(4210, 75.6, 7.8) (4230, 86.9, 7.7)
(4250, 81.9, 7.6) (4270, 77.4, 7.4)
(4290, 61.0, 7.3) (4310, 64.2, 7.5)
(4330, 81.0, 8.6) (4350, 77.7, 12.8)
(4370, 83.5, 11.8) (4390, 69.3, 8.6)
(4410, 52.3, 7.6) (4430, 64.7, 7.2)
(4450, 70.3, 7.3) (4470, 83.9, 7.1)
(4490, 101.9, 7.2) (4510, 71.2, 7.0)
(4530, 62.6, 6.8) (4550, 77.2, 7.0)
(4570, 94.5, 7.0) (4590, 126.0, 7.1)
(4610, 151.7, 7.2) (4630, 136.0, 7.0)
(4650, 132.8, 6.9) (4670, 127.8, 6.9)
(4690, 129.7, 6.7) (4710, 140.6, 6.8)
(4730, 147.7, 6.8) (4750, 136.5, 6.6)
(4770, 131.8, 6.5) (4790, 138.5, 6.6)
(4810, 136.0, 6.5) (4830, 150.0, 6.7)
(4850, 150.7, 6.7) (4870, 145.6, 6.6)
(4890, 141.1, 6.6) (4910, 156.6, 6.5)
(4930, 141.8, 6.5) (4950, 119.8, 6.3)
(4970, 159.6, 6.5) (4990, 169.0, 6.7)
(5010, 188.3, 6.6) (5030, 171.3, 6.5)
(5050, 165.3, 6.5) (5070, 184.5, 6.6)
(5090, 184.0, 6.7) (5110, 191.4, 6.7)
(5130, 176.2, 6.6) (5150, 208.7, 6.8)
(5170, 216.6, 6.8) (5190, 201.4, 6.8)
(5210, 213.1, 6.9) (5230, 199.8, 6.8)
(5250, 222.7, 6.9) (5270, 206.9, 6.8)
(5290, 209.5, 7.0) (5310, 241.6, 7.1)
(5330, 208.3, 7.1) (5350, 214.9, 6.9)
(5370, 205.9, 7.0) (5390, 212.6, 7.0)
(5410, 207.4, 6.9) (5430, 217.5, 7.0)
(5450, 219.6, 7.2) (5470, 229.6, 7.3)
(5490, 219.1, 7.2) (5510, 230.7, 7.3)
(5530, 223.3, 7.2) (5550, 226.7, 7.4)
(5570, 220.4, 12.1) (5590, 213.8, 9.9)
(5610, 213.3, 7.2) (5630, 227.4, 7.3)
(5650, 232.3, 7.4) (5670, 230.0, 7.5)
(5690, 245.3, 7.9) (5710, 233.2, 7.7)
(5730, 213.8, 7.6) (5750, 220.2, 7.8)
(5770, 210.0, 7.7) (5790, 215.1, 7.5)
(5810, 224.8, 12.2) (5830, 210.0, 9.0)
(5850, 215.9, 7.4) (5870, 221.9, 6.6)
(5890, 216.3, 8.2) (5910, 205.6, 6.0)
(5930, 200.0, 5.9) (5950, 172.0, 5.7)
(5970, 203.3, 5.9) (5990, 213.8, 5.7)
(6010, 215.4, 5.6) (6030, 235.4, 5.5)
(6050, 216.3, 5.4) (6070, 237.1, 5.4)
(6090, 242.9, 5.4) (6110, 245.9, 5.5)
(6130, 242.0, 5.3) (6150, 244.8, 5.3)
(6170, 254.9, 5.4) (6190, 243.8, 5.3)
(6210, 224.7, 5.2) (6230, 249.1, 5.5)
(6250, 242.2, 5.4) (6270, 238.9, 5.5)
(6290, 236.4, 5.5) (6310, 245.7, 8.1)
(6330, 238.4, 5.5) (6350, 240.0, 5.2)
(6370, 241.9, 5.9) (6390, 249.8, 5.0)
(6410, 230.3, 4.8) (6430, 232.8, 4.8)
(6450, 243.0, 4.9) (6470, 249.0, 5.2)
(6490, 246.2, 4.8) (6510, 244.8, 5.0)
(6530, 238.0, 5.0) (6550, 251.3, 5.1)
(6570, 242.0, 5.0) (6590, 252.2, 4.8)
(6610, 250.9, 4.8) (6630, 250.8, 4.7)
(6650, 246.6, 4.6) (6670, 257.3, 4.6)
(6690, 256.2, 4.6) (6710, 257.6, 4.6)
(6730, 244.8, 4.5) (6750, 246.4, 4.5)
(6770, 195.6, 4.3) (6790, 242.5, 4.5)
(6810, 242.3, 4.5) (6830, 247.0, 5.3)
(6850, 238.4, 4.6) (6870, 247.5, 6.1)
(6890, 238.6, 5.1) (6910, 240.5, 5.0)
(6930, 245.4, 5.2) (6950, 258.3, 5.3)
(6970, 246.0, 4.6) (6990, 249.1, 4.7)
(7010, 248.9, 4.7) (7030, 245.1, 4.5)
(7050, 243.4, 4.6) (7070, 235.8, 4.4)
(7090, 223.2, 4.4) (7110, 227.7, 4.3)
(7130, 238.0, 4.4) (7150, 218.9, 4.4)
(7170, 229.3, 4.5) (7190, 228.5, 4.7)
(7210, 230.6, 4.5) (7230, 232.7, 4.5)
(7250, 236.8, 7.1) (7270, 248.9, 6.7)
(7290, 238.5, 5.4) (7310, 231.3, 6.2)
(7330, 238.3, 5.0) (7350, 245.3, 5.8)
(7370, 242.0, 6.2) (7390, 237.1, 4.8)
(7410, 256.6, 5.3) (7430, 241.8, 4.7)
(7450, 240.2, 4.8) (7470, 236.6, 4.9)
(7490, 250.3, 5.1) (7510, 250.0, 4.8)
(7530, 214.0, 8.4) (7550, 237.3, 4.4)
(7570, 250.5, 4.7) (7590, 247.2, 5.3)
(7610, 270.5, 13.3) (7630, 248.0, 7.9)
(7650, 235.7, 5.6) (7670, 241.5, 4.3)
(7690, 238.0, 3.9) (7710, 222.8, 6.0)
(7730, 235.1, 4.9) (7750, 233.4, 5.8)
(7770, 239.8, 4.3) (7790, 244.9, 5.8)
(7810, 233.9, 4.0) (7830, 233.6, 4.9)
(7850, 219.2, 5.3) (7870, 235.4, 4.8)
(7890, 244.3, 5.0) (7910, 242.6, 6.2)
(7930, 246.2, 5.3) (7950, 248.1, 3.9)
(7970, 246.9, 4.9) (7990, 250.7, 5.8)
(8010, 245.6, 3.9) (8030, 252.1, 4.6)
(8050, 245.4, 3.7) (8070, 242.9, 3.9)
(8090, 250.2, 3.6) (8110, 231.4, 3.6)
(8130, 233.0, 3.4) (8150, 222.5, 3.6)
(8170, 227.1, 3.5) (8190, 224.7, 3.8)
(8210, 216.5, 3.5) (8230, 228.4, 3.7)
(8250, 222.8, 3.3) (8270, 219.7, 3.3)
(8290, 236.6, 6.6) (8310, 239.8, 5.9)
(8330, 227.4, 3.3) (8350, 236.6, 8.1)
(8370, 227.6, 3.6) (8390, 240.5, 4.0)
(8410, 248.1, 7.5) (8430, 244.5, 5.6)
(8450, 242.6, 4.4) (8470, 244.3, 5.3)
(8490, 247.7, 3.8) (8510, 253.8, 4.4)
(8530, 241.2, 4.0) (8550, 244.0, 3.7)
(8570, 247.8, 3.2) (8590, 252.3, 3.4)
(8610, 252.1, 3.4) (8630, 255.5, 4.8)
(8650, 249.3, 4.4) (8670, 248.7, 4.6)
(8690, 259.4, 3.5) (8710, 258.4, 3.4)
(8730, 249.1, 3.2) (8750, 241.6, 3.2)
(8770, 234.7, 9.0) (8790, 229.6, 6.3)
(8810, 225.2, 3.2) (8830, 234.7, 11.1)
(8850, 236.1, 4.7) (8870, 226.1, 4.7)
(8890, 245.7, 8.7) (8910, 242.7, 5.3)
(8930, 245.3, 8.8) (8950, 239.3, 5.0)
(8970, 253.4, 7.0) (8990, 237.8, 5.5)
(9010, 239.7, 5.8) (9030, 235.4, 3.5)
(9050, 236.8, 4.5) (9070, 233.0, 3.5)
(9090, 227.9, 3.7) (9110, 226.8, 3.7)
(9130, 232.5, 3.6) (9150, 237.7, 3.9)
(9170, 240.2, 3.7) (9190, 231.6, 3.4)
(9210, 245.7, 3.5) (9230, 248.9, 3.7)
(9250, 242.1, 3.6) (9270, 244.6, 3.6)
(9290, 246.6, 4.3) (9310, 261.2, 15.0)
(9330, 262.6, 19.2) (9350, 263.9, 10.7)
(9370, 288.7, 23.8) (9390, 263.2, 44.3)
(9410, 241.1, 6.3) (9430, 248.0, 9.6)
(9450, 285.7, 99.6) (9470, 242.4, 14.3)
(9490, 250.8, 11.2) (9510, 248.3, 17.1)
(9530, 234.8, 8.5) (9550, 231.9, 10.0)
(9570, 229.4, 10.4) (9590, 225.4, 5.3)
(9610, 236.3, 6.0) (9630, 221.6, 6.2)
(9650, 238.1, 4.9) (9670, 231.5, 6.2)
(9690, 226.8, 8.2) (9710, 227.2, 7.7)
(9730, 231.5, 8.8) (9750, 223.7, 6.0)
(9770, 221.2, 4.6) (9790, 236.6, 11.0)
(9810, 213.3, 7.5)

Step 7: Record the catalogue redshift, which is 0.15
